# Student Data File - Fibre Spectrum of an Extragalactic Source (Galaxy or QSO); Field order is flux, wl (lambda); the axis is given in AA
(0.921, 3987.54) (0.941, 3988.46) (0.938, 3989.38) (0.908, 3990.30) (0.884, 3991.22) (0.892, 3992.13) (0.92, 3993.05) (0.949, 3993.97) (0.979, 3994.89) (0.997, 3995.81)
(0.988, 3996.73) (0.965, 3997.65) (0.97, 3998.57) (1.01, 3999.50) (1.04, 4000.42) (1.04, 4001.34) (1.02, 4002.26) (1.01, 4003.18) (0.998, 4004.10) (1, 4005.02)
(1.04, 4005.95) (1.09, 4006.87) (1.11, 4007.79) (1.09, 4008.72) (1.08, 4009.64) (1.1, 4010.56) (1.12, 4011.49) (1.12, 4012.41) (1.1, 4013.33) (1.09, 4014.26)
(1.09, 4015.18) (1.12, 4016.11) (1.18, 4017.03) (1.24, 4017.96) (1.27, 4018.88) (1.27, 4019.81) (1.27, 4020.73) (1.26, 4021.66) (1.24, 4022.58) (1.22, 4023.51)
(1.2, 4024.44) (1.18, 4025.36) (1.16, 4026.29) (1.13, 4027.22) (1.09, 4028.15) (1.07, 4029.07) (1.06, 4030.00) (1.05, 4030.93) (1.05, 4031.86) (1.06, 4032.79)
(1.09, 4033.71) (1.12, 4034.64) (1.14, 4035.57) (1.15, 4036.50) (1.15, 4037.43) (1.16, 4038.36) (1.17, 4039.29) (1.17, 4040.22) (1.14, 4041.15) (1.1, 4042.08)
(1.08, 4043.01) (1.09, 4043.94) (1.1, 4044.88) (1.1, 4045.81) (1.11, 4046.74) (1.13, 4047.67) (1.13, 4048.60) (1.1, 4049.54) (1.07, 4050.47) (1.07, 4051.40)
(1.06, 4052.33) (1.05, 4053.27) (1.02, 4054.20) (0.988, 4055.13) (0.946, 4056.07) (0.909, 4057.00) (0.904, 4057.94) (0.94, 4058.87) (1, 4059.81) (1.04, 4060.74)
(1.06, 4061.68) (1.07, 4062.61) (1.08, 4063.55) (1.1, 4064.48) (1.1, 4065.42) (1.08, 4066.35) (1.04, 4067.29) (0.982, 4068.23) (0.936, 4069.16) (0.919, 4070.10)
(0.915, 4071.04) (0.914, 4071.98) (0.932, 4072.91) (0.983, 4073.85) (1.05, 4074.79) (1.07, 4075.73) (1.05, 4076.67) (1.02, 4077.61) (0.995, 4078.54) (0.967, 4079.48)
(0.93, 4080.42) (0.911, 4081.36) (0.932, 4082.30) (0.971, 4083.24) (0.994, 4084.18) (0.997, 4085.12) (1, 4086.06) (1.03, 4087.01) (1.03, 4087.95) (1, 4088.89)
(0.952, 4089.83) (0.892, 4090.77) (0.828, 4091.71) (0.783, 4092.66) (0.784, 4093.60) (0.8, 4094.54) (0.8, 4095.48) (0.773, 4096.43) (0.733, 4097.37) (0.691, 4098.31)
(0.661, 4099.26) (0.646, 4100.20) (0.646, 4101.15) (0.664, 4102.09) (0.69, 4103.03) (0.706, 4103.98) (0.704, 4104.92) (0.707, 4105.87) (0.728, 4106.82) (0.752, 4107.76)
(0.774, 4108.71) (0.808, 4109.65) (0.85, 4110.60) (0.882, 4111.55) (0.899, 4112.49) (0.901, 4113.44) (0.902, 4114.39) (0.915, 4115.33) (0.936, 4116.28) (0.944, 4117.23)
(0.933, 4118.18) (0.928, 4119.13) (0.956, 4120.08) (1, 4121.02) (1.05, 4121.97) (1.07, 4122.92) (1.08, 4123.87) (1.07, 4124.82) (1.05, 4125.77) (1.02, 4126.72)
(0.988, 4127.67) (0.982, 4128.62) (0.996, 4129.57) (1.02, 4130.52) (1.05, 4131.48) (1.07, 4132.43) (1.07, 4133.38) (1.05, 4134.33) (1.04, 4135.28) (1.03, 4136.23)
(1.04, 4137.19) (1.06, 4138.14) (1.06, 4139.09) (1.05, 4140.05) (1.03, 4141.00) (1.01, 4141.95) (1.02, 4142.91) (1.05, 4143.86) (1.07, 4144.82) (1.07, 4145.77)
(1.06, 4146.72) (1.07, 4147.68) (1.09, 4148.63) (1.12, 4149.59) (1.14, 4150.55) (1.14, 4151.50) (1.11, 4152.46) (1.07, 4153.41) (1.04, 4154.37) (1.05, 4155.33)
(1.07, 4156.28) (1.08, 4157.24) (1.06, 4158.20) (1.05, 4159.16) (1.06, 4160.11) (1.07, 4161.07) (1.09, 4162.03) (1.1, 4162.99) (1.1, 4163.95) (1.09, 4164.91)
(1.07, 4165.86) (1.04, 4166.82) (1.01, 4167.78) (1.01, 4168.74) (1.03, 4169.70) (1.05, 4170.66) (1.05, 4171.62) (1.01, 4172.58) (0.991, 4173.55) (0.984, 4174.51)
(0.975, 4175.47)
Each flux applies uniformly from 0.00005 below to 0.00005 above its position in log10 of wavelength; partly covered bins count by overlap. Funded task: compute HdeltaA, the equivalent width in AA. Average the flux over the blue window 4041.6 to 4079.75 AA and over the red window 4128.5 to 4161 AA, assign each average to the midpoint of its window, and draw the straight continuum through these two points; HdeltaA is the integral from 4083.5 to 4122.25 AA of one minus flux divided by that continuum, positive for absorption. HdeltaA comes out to 7.4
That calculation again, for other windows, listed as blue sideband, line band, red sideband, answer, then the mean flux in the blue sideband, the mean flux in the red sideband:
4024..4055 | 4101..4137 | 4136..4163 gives 5.2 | 1.11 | 1.07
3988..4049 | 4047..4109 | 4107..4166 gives 7.5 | 1.09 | 1.02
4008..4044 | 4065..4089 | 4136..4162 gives 2.6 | 1.14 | 1.07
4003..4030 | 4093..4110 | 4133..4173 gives 5.7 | 1.14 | 1.06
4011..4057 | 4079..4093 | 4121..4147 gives 1.7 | 1.12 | 1.04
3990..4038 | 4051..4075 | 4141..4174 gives 1.7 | 1.09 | 1.06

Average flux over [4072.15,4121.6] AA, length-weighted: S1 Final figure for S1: 0.874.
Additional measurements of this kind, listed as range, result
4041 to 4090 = 1.02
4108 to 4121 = 0.896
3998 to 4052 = 1.11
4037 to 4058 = 1.08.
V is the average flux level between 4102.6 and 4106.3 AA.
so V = 0.701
